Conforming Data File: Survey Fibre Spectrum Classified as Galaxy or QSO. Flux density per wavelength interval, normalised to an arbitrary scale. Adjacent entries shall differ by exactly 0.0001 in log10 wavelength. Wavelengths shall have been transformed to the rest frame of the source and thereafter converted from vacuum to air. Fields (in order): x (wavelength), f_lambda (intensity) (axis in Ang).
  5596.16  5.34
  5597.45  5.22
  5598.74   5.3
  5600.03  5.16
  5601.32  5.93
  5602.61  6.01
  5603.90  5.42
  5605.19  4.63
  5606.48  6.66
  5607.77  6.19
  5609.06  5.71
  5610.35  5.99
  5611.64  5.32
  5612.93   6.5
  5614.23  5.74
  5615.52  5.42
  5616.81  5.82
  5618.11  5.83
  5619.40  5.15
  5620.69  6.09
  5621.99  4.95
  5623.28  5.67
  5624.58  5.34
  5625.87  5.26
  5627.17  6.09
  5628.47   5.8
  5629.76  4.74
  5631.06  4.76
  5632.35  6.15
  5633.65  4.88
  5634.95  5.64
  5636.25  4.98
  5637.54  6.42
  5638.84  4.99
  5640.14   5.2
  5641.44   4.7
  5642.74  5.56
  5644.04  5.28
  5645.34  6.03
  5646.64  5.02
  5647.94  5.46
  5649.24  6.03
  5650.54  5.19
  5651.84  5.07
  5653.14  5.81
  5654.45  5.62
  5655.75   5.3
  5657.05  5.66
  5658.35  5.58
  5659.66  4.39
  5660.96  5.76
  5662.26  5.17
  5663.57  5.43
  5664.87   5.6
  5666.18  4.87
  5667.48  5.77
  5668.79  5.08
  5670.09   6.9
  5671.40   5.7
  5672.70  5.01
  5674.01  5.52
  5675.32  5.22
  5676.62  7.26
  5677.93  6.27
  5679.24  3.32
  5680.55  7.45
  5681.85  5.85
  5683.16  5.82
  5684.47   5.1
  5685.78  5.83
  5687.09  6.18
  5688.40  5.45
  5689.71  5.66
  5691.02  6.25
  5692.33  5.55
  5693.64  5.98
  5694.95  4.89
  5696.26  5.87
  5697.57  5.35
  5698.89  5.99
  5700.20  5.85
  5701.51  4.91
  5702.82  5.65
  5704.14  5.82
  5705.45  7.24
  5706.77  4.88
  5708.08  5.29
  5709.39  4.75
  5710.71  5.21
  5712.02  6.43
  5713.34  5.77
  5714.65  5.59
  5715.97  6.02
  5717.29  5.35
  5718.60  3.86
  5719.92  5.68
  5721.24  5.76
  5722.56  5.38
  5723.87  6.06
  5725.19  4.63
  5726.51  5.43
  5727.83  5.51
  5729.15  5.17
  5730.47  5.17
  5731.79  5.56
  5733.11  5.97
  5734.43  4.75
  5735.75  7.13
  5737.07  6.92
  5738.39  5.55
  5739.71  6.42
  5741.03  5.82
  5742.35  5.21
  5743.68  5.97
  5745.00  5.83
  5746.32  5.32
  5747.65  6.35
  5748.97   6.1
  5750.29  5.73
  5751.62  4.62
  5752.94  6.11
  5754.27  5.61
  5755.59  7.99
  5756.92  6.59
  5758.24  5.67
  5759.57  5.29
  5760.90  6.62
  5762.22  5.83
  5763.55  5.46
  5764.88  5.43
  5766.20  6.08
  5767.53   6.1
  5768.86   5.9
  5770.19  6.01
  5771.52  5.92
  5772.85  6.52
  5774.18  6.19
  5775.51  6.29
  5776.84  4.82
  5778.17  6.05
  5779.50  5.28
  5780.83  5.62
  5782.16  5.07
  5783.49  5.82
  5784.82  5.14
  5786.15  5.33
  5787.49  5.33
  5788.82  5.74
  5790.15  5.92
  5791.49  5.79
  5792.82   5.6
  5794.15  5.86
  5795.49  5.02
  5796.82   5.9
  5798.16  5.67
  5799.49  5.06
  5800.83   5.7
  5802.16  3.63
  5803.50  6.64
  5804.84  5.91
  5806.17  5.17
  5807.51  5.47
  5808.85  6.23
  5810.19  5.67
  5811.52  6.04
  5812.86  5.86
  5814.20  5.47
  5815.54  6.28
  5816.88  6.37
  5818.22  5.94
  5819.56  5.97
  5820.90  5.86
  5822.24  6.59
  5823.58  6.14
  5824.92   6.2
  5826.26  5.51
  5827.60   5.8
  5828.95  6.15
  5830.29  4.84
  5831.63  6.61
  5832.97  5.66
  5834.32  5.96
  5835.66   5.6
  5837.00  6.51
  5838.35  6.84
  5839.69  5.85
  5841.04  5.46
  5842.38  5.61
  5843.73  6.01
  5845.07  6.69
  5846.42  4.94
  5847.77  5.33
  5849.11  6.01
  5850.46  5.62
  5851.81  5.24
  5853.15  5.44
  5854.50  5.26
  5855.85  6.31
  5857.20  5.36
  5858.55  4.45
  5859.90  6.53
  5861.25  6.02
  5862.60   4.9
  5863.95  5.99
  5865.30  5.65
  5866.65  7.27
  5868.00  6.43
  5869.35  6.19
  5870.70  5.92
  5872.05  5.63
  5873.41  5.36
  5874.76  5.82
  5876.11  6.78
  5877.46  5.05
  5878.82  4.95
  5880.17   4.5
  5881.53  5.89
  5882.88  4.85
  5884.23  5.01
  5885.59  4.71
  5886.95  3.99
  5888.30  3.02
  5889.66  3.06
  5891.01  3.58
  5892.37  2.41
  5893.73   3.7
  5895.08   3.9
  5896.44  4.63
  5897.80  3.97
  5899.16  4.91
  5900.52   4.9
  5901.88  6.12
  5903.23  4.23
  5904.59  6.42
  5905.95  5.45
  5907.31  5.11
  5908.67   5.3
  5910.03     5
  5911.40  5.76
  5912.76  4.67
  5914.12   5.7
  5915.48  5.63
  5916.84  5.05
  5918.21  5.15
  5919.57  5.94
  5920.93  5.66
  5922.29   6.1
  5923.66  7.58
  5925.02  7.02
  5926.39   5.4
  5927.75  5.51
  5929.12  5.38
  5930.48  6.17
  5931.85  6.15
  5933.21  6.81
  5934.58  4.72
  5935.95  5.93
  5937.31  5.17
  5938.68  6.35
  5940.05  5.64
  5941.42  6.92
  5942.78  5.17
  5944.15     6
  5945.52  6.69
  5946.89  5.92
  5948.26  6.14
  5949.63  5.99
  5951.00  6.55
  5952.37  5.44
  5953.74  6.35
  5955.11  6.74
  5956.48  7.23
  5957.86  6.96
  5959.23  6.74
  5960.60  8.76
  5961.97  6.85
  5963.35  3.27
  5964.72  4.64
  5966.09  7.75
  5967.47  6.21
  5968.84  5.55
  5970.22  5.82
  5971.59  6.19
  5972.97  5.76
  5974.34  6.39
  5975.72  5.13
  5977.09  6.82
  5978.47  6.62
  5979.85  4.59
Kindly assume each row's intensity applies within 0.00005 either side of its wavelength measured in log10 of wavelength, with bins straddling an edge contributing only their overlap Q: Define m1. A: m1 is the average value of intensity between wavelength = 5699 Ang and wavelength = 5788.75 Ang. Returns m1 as 5.71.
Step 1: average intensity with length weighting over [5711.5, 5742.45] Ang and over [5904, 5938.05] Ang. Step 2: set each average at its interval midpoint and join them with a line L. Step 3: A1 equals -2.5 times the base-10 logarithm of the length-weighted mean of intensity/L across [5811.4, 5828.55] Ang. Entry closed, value -0.06 mag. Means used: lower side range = 5.64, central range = 6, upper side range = 5.71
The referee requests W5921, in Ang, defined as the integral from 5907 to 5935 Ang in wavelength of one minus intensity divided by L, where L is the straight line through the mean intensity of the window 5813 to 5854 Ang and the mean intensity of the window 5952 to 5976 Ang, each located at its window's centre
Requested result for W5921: 1.82 Ang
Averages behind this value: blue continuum 5.88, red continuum 6.24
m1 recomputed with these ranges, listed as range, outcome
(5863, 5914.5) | 5.04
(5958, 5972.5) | 6.2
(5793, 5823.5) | 5.75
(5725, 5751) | 5.74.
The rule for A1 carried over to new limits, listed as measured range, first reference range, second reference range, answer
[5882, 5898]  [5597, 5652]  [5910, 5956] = 0.43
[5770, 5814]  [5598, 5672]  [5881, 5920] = -0.12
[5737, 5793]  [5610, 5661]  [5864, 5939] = -0.08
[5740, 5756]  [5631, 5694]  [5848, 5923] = -0.09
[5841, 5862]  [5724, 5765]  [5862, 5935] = -0.04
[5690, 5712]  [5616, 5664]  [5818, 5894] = -0.03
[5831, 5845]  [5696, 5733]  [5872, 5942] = -0.13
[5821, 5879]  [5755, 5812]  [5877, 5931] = -0.09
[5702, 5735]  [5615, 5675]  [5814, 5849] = 0.03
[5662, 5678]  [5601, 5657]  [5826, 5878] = -0.01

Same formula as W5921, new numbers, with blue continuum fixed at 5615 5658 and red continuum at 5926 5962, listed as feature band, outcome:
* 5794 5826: 0.6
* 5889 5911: 5.6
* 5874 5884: 1.1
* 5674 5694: -0.8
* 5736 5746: -0.5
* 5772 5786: 0.3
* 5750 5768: -0.6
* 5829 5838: 0.0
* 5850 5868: 0.8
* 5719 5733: 0.6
